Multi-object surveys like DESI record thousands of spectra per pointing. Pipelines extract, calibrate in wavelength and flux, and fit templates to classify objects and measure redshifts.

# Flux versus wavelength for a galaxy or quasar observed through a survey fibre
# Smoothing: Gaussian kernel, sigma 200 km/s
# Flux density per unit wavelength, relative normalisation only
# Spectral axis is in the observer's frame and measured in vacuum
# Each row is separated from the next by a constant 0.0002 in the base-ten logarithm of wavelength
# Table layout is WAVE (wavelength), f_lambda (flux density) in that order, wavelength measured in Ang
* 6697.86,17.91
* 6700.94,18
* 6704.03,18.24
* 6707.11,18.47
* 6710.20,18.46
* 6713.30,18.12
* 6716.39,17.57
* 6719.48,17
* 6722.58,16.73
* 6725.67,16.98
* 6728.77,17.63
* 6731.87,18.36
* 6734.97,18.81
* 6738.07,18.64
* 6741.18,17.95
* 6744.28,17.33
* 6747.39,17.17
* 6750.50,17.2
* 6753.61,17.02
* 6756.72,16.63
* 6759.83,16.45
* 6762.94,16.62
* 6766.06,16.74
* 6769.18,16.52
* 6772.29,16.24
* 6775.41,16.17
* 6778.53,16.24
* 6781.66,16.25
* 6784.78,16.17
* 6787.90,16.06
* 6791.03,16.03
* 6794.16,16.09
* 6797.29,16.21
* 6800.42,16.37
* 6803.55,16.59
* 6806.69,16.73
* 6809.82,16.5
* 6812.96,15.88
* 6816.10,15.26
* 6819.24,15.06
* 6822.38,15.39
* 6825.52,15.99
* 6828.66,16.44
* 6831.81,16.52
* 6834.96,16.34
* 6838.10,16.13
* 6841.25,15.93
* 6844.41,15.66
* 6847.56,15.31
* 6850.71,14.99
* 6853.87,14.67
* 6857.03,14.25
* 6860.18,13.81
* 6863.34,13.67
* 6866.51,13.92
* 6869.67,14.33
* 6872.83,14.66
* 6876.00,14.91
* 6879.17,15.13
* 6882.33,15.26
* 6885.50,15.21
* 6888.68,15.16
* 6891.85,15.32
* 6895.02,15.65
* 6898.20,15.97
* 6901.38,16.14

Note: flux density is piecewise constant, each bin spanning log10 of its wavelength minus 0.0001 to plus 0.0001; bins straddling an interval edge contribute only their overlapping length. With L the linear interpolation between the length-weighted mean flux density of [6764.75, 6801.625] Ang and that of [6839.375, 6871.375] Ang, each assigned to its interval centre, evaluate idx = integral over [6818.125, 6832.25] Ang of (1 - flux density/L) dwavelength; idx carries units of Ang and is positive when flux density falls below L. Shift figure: -0.5 Ang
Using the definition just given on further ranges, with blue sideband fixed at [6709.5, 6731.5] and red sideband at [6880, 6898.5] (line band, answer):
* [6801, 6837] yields 0.4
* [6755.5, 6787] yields 0.9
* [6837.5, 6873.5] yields 2.4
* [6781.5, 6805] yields 0.5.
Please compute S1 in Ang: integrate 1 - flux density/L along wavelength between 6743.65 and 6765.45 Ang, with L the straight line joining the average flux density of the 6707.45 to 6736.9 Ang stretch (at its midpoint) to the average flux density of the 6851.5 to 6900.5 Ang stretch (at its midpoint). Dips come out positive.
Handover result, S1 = 0.3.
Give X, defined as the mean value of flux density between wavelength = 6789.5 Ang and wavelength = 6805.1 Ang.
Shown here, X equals 16.3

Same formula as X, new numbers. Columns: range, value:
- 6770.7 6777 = 16.2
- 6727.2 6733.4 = 18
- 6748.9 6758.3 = 17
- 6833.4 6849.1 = 15.9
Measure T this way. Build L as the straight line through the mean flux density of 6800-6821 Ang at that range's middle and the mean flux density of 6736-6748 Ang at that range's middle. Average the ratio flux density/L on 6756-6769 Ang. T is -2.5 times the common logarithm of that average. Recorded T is 0.05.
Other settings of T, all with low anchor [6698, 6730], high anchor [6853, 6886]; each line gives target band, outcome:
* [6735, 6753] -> -0.04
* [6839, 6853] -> -0.03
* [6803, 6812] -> -0.05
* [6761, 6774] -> 0.01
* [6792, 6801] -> -0.01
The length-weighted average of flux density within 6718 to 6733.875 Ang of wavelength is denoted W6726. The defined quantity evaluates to 17.4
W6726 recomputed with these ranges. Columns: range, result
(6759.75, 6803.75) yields 16.3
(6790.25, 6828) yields 16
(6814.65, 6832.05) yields 15.7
